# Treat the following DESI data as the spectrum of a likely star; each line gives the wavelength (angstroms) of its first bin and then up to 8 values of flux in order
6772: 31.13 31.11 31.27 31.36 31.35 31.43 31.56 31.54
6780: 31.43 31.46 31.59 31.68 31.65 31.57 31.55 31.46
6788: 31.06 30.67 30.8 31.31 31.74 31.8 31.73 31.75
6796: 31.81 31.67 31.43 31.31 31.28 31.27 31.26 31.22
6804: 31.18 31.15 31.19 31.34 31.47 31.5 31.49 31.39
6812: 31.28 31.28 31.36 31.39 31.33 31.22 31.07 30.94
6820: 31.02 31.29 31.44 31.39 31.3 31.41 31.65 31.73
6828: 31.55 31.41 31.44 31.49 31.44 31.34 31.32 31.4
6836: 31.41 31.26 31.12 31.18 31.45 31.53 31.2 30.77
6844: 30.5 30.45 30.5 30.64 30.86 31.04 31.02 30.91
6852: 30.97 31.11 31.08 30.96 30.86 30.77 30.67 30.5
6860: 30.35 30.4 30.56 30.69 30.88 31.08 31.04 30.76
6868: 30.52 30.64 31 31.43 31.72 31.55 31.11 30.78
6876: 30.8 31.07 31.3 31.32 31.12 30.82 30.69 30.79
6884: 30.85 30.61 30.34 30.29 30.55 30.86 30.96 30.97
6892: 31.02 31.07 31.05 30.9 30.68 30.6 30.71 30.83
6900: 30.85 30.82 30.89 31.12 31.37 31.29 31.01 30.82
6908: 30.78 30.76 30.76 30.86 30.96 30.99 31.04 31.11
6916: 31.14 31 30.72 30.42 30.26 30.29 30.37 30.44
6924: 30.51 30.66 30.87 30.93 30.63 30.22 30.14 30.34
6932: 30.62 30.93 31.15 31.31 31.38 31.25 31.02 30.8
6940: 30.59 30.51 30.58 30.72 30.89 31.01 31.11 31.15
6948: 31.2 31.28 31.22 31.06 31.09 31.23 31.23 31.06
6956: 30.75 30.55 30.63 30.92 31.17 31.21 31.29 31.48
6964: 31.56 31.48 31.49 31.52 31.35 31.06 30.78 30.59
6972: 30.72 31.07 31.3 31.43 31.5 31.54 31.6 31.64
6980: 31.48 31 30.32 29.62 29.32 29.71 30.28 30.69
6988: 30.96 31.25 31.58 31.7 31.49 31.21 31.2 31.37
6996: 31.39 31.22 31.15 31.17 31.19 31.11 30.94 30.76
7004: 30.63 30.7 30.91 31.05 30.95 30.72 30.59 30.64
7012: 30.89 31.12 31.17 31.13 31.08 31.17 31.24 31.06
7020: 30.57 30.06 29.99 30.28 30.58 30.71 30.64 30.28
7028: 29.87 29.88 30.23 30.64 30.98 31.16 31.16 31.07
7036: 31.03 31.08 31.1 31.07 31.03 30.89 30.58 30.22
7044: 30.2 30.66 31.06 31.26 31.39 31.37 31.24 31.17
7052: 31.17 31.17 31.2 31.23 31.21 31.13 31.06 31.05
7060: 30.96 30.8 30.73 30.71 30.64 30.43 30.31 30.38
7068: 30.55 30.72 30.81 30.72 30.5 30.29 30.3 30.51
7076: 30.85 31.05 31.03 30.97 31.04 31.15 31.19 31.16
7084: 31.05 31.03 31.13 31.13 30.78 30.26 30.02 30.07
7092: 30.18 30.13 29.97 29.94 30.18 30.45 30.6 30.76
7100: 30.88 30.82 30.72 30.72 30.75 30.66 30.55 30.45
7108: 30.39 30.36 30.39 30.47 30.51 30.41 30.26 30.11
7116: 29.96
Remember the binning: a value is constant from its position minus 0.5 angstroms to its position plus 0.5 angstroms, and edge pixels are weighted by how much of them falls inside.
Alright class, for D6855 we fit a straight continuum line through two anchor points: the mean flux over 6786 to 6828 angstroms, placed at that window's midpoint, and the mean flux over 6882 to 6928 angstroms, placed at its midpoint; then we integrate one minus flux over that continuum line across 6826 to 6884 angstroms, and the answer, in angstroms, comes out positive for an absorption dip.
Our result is 0.1 angstroms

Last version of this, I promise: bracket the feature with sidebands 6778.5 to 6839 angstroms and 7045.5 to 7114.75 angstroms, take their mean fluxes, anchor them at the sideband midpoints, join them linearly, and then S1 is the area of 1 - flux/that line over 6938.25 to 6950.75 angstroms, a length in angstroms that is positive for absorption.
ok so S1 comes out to 0.05 angstroms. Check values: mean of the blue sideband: 31.4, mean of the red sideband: 30.7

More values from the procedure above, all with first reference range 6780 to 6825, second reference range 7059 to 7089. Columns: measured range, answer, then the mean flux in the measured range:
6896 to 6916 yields 0.1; 30.9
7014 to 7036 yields 0.2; 30.7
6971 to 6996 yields 0.0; 31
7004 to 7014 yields 0.0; 30.8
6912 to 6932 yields 0.3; 30.6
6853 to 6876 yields 0.3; 30.9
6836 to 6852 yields 0.2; 31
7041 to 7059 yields -0.1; 31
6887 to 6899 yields 0.1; 30.8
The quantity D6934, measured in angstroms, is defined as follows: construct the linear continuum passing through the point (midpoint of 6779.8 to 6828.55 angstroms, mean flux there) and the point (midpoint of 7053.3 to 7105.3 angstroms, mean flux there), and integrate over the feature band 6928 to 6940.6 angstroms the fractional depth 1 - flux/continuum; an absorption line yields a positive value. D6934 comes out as 0.1 angstroms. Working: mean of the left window 31.4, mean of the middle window 30.8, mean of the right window 30.7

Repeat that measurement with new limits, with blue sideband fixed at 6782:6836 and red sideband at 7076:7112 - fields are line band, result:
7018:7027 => 0.1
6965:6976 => -0.1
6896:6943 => 0.5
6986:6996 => -0.1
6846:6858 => 0.1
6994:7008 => -0.1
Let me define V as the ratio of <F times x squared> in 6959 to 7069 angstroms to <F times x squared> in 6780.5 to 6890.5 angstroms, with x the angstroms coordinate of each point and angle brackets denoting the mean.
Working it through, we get 1.05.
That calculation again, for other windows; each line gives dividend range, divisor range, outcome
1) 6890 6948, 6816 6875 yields 1.01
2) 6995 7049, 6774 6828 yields 1.05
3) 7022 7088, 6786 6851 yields 1.06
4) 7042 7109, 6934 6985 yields 1.02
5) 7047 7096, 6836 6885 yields 1.06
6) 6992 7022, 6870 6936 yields 1.03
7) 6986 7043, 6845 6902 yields 1.04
